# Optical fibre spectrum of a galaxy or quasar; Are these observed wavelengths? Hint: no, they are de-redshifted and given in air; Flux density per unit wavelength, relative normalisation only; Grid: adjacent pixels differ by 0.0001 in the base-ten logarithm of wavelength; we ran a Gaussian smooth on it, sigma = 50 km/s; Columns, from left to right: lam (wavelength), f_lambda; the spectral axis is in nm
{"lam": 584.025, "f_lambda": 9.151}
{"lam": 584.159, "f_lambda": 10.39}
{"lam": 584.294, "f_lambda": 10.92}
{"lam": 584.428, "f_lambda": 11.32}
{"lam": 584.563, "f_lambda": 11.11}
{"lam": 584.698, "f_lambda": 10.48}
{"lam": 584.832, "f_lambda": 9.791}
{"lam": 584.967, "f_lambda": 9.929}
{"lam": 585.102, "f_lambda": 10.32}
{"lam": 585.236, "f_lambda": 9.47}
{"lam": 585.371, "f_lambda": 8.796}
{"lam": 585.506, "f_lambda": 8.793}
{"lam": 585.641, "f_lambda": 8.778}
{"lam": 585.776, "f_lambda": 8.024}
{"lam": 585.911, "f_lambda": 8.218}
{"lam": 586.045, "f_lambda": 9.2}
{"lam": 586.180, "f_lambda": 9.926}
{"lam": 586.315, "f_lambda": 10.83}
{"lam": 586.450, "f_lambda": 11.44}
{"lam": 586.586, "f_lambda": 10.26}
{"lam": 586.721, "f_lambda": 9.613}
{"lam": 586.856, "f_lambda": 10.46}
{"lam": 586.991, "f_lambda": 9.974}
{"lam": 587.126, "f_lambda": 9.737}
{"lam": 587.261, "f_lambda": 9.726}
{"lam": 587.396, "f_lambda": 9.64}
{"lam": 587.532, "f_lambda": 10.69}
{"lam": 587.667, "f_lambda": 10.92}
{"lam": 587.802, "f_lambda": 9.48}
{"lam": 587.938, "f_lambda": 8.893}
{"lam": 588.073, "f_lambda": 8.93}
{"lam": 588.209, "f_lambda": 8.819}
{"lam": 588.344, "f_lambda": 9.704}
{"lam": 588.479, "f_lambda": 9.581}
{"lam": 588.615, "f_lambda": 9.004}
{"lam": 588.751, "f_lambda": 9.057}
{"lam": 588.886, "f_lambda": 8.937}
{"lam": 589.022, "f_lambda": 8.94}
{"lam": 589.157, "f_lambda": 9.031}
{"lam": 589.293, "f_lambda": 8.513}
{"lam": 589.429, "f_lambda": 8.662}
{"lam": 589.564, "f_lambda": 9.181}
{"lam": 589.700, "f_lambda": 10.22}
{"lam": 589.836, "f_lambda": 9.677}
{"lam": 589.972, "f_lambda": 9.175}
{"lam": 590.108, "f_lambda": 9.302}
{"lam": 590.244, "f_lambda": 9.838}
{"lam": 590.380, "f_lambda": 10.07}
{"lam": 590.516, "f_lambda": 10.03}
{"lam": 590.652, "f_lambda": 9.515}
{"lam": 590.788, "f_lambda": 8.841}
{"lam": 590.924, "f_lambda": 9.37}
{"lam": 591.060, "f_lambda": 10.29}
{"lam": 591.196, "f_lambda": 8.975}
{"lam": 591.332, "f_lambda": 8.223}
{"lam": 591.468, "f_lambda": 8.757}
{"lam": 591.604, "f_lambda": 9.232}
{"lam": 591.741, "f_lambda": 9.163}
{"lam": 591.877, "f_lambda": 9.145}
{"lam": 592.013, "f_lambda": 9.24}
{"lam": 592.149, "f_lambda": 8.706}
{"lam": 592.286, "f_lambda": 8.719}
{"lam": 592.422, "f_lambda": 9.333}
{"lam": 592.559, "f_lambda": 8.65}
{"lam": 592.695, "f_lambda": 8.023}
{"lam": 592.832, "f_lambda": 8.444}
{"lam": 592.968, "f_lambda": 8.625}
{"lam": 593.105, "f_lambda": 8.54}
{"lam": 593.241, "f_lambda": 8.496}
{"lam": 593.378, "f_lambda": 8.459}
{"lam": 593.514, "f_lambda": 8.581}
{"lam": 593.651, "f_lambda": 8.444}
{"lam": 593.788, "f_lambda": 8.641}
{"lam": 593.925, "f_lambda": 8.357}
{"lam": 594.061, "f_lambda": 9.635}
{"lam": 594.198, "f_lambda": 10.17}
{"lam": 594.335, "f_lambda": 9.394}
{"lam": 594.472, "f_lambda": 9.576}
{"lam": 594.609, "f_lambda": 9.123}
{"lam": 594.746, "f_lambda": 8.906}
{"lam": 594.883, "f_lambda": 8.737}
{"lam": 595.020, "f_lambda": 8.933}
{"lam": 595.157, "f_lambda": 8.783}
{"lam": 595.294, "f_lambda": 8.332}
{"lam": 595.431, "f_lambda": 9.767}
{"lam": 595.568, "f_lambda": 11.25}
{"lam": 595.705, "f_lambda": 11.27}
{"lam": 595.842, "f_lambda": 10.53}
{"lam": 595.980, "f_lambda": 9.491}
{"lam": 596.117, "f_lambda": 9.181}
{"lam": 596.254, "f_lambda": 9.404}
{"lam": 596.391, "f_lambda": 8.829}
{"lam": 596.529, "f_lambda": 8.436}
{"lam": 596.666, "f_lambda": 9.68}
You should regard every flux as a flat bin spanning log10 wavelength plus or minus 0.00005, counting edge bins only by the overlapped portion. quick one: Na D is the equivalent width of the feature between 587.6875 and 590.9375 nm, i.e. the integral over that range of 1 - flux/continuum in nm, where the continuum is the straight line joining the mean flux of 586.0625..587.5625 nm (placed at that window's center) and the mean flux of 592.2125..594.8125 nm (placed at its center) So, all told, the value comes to 0.120 nm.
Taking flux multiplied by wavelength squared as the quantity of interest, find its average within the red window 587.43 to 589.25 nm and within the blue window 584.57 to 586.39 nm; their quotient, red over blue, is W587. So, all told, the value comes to 1.0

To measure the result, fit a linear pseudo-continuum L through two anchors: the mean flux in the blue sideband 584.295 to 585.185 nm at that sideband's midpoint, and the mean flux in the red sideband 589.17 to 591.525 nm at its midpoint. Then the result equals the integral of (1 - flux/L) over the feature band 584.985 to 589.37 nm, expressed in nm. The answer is 0.219 nm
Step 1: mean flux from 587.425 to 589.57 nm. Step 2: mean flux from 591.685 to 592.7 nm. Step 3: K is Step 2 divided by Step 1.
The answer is 0.96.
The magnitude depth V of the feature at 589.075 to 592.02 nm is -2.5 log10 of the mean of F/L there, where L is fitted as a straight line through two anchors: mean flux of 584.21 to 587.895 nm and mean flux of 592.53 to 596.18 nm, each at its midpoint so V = 0.02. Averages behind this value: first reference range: 9.91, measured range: 9.29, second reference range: 9.13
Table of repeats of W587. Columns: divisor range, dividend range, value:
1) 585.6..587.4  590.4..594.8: 0.94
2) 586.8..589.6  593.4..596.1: 1.01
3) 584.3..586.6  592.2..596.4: 0.96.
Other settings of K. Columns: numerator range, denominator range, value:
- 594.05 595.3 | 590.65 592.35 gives 1.01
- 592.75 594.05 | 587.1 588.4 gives 0.89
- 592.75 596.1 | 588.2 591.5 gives 0.99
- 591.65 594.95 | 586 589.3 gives 0.92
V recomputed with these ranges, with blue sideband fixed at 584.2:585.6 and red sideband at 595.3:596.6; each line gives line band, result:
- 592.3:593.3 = 0.145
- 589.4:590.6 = 0.035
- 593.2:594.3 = 0.107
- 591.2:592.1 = 0.104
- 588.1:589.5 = 0.106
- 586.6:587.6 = 0.000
